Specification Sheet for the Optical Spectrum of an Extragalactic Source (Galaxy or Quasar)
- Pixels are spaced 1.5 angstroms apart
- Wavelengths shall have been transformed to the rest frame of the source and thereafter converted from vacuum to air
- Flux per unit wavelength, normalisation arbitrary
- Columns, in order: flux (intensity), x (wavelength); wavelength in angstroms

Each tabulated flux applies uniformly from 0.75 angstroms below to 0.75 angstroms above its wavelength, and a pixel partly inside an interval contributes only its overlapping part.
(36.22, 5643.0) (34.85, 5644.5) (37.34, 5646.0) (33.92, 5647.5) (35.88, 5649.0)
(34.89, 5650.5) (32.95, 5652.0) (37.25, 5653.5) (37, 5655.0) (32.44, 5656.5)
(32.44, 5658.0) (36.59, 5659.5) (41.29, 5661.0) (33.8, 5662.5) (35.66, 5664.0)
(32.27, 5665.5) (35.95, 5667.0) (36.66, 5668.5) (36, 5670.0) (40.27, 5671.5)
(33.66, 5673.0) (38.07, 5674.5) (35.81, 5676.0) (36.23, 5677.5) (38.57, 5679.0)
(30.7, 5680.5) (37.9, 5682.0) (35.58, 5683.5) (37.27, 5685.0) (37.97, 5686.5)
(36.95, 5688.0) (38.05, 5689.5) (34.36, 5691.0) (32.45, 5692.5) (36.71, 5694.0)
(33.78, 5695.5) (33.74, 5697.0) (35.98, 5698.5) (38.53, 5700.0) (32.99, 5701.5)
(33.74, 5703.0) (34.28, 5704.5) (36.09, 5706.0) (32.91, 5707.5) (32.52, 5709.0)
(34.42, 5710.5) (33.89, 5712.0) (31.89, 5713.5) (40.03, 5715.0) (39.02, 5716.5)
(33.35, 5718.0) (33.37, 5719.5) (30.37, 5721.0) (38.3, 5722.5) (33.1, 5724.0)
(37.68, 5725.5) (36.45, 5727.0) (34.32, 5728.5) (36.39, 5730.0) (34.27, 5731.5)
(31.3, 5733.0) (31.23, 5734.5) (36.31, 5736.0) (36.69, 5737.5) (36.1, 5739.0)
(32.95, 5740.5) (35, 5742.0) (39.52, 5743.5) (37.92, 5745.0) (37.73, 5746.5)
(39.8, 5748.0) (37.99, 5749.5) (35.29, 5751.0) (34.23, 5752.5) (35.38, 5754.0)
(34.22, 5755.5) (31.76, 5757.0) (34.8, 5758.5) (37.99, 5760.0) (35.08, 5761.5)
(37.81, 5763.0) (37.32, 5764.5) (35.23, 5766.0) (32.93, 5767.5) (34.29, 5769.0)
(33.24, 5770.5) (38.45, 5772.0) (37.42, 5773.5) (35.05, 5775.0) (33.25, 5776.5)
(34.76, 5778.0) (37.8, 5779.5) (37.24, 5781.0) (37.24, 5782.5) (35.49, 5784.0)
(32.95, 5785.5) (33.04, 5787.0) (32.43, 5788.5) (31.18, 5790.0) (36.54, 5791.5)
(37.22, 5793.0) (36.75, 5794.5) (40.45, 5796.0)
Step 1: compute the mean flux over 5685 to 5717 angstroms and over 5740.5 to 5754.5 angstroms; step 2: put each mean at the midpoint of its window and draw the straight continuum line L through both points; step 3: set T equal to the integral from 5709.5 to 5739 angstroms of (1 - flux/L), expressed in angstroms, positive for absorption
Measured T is 0.9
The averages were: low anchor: 35.3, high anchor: 36.8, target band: 34.9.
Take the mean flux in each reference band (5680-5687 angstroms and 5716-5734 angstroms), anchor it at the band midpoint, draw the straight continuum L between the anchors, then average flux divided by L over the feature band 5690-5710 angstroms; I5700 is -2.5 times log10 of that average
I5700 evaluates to 0.03 mag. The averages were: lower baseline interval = 36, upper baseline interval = 34.7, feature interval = 34.5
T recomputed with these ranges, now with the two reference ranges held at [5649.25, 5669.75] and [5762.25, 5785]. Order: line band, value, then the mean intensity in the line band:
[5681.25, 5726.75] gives 0.4 angstroms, 35.3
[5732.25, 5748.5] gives -0.1 angstroms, 35.8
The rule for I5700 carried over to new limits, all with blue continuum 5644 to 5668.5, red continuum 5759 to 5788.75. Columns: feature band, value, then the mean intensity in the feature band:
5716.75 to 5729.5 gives 0.019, 34.8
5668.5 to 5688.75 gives -0.036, 36.5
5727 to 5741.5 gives 0.029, 34.5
